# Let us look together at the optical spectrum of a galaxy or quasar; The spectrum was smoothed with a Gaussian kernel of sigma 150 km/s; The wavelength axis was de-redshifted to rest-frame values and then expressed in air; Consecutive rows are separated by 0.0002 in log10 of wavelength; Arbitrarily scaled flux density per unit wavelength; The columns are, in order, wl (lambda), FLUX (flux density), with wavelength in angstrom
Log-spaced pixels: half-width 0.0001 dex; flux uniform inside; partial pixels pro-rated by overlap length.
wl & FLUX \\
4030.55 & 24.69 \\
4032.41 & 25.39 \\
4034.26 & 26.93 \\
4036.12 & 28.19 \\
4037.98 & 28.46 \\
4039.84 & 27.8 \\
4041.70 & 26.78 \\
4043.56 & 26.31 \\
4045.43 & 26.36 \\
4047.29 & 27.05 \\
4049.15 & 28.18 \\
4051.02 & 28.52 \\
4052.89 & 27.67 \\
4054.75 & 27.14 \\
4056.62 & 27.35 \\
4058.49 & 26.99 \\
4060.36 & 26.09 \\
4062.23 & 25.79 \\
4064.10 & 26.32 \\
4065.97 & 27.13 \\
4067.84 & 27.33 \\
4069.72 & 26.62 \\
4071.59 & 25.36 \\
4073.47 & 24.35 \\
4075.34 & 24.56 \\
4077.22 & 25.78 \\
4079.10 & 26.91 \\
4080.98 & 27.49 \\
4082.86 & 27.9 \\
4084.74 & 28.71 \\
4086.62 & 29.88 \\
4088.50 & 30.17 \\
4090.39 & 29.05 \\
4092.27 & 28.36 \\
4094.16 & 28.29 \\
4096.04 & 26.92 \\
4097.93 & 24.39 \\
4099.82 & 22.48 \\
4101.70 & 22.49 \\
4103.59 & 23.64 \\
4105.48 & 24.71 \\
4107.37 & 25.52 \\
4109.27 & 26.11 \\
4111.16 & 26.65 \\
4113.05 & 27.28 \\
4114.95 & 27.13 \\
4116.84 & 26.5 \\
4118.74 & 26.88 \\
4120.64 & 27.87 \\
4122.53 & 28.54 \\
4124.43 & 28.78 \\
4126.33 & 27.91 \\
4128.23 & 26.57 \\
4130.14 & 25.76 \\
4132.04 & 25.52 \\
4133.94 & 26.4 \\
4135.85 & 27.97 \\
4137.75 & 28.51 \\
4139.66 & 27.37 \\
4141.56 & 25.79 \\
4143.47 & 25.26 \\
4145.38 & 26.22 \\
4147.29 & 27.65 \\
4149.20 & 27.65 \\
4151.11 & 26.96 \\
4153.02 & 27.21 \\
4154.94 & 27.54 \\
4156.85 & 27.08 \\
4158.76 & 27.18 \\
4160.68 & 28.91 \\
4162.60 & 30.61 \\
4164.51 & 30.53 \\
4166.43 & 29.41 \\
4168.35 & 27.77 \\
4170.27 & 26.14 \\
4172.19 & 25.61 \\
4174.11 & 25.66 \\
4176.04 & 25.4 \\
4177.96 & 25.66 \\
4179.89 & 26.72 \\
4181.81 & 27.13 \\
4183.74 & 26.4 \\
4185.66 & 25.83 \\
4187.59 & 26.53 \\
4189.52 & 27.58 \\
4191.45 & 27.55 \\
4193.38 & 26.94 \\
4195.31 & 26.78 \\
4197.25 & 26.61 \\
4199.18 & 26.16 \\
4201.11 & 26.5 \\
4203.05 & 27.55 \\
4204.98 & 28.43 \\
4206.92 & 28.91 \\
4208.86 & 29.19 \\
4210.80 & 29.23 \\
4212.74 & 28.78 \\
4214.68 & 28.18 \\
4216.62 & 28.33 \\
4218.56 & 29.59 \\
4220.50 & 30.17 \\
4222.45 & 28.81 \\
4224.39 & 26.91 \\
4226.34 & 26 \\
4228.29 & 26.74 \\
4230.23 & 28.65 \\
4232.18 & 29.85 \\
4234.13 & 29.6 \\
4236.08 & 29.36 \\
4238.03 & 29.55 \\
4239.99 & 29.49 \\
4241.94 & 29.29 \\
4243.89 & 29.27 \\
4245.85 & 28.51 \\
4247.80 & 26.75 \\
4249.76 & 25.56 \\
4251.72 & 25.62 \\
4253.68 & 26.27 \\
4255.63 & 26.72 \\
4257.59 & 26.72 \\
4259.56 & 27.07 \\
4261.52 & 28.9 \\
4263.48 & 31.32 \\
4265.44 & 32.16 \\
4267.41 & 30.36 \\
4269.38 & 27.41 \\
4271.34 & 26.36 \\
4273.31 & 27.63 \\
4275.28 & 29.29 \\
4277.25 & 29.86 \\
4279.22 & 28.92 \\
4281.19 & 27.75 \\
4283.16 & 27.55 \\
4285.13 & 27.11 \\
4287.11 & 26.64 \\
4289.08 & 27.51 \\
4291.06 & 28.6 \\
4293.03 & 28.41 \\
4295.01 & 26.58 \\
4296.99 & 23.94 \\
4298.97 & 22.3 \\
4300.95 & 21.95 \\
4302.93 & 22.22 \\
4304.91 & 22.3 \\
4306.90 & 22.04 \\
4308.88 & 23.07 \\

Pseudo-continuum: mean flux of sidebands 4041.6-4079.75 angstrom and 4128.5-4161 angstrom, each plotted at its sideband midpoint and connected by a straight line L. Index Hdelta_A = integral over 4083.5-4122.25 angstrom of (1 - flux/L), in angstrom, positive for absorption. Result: 0.1 angstrom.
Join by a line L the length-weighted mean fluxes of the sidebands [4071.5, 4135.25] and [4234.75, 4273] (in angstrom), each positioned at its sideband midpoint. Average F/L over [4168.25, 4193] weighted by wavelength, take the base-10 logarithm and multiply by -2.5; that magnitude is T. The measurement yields 0.042 mag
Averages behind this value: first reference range 26.6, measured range 26.4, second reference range 28.2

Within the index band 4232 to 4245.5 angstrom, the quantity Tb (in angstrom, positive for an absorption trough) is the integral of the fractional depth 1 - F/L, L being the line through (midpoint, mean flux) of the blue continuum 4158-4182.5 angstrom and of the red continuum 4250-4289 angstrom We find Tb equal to -0.76 angstrom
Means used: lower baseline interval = 27.4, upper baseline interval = 28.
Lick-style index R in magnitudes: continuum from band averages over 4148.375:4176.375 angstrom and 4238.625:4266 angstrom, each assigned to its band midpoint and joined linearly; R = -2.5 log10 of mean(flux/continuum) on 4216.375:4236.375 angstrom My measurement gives -0.022 mag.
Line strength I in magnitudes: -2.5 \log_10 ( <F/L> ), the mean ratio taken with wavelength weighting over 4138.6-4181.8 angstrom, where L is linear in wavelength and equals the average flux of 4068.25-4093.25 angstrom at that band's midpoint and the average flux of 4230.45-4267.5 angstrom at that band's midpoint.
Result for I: 0.03 mag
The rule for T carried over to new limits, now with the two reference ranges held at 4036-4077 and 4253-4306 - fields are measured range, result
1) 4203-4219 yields -0.067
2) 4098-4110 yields 0.116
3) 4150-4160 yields -0.013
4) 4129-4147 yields 0.013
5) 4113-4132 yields -0.014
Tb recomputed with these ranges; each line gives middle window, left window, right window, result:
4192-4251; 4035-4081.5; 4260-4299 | -0.95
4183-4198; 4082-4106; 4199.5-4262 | 0.50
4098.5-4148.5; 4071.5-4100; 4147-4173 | 2.06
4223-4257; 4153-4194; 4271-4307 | -1.55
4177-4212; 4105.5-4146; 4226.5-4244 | 1.17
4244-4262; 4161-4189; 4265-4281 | 0.96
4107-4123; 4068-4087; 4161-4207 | -0.05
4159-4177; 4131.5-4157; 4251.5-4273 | -0.37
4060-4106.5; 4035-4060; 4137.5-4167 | 1.82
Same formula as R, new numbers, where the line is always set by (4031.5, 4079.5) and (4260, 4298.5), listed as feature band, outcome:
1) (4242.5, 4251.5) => 0.02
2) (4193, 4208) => 0.02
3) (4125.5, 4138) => 0.01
